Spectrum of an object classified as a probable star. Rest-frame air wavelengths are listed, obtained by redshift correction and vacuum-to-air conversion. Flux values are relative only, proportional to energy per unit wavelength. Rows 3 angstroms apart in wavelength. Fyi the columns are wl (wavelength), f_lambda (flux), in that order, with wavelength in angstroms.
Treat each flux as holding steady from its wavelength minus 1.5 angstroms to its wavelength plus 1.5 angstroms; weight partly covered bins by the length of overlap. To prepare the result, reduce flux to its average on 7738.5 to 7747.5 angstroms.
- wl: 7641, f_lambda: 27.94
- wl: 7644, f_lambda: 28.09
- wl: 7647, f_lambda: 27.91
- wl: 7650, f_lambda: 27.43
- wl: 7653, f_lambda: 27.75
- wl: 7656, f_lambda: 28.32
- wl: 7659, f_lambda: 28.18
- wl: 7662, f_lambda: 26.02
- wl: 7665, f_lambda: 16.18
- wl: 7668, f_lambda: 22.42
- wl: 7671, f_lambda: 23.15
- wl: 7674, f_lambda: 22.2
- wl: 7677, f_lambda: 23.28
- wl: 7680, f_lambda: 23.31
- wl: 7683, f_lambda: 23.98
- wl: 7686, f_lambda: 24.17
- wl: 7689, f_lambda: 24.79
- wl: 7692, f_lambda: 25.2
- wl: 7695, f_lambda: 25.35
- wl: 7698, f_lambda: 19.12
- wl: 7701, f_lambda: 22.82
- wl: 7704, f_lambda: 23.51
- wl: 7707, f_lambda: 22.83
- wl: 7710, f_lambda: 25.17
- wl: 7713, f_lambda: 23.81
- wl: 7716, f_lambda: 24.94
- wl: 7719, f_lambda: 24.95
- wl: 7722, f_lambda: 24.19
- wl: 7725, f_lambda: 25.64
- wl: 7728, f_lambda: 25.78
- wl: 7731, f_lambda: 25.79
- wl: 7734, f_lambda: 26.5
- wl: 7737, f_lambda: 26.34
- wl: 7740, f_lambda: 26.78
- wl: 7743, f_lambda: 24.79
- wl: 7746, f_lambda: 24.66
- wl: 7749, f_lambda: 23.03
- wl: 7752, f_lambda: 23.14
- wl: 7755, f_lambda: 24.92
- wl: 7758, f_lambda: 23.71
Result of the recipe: 25.4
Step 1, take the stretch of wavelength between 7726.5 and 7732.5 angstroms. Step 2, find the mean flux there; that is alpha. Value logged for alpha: 25.8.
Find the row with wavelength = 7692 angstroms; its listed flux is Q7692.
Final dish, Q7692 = 25.2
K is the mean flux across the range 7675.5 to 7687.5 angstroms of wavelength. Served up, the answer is 23.7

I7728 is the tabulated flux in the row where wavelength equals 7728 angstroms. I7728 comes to 25.78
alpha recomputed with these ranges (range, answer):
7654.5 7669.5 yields 24.2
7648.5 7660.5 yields 27.9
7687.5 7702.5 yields 23.5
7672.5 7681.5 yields 22.9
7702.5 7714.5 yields 23.8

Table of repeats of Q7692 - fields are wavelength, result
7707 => 22.83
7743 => 24.79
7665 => 16.18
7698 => 19.12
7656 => 28.32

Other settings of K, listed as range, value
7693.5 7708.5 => 22.7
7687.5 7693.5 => 25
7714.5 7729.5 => 25.1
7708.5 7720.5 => 24.7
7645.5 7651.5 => 27.7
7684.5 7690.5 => 24.5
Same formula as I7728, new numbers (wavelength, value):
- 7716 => 24.94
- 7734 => 26.5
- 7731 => 25.79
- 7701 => 22.82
